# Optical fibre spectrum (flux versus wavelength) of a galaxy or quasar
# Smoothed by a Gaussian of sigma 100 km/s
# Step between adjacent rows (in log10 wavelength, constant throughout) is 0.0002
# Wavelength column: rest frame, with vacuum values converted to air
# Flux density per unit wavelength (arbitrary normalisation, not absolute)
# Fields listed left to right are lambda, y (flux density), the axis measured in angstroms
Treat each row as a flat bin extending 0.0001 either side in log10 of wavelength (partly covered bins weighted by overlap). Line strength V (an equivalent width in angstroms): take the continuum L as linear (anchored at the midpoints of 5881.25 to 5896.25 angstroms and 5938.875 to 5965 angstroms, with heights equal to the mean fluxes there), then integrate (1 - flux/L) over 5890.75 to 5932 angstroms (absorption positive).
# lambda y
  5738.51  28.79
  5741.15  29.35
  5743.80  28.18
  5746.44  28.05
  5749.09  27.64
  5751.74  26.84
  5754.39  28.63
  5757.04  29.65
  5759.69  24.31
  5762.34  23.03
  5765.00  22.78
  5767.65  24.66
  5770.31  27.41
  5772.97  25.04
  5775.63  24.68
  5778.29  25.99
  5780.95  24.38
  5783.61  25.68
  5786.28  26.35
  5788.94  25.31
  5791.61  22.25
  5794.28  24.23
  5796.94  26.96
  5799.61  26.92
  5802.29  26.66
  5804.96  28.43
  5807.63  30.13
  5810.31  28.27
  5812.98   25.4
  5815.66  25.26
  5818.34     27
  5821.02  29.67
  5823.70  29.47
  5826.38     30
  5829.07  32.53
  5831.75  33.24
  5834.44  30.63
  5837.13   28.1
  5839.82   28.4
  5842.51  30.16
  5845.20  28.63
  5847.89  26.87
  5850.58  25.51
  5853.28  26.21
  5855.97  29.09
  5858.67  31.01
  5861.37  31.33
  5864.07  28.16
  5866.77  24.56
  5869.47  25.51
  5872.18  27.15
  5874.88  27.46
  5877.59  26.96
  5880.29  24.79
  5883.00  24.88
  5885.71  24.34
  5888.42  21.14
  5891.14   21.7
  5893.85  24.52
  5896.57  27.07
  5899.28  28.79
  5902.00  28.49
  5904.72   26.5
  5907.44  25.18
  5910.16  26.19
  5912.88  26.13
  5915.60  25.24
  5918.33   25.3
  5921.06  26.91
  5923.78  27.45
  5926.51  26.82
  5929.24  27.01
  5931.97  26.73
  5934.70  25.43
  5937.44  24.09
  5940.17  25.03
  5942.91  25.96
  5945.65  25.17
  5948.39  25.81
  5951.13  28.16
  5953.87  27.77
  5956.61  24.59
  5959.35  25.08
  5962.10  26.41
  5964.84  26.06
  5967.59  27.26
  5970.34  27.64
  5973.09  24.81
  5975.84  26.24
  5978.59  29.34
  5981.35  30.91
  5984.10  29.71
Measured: -3.2 angstroms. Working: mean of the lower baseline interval 23.6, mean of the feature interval 26.3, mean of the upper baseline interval 26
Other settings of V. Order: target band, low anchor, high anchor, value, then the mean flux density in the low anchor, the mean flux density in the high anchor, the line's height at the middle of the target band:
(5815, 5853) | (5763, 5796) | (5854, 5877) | -3.03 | 24.9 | 27.9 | 26.8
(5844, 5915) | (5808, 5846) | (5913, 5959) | 3.06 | 29.1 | 26.1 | 27.6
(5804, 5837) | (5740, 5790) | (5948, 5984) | -3.37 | 26.2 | 27.1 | 26.4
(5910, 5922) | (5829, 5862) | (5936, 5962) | 0.43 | 29.2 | 25.8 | 26.9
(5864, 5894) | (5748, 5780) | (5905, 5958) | 1.16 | 25.9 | 26.1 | 26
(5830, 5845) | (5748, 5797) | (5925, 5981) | -2.46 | 25.5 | 26.4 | 25.8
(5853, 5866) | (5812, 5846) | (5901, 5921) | -0.54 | 29.2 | 26.1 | 28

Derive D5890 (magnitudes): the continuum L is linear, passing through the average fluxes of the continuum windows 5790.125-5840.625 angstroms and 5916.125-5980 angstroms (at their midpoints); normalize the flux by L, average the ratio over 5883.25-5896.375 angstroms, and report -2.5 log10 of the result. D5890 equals 0.156 mag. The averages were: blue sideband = 28.1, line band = 23.4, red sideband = 26.3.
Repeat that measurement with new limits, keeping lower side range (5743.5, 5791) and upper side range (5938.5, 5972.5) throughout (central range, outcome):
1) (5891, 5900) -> 0.01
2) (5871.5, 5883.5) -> -0.01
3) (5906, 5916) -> 0.02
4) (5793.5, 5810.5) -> -0.06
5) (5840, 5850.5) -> -0.09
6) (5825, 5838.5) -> -0.19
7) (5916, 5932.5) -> -0.02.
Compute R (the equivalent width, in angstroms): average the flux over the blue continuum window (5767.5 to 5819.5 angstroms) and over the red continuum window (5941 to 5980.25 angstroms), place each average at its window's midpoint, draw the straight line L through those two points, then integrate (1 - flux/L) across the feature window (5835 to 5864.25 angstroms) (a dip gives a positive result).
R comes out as -2.6 angstroms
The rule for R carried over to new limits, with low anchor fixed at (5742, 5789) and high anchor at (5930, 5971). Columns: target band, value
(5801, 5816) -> -0.8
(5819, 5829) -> -1.5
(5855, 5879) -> -1.7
